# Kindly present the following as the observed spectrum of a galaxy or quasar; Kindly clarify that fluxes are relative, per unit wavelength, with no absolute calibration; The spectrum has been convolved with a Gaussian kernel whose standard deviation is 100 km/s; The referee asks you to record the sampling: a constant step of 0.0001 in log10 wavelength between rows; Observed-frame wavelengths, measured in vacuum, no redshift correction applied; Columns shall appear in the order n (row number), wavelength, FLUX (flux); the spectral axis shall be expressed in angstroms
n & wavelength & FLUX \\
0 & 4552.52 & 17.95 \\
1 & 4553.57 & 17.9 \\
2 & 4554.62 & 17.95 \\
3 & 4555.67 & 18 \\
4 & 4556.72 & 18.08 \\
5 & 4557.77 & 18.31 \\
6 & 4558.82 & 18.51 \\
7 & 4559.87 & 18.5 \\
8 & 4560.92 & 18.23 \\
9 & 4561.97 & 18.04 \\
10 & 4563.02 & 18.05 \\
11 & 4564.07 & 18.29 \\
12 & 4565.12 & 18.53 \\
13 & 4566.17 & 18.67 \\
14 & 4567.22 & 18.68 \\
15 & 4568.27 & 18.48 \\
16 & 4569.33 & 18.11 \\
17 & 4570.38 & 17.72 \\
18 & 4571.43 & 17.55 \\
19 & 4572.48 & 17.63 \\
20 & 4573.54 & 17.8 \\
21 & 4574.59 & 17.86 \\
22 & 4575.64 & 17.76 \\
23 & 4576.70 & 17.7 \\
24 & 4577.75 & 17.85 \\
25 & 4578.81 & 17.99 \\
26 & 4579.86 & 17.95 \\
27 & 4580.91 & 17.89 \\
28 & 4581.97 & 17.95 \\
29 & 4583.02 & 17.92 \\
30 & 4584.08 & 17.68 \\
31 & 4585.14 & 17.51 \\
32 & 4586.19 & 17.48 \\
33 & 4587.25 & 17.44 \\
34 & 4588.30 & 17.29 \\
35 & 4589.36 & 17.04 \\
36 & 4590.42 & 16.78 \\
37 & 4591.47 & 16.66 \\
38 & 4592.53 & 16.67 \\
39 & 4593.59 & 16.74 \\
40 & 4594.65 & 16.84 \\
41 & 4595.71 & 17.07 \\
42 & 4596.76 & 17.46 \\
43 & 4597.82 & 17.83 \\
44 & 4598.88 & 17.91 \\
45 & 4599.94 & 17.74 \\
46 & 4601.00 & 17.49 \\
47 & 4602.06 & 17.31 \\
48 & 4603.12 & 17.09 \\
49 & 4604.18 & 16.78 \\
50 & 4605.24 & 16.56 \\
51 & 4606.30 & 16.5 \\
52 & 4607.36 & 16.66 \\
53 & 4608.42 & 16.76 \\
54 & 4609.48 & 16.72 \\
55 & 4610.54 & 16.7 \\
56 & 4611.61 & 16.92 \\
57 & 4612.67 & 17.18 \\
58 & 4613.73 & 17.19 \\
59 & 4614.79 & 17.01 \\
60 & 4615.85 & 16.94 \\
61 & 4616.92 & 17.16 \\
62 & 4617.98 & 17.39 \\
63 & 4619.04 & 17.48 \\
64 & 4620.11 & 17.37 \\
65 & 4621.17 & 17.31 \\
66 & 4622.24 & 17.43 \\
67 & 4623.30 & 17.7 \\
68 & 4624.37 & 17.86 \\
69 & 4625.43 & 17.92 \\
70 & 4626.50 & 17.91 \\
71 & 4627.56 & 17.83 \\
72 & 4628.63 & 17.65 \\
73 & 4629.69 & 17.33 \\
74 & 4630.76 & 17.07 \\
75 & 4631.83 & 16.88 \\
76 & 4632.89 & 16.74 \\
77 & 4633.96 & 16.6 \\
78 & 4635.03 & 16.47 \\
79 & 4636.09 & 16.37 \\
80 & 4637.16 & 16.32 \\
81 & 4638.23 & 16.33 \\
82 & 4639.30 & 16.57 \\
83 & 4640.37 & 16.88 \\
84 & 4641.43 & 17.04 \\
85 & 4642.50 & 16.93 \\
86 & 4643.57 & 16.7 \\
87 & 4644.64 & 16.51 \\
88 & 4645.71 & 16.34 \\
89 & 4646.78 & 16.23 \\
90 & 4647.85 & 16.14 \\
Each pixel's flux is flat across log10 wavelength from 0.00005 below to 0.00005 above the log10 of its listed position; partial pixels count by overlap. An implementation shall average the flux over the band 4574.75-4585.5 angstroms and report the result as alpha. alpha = 17.8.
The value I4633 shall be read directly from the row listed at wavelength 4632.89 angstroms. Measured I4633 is 16.74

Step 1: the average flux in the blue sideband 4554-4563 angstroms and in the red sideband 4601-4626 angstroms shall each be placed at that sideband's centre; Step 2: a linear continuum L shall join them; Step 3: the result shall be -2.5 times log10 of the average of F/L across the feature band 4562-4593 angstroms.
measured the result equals 0.004 mag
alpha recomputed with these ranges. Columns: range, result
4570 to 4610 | 17.4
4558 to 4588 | 18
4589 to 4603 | 17.2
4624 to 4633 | 17.5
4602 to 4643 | 17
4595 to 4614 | 17.1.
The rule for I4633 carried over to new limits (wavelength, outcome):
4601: 17.49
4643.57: 16.7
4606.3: 16.5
